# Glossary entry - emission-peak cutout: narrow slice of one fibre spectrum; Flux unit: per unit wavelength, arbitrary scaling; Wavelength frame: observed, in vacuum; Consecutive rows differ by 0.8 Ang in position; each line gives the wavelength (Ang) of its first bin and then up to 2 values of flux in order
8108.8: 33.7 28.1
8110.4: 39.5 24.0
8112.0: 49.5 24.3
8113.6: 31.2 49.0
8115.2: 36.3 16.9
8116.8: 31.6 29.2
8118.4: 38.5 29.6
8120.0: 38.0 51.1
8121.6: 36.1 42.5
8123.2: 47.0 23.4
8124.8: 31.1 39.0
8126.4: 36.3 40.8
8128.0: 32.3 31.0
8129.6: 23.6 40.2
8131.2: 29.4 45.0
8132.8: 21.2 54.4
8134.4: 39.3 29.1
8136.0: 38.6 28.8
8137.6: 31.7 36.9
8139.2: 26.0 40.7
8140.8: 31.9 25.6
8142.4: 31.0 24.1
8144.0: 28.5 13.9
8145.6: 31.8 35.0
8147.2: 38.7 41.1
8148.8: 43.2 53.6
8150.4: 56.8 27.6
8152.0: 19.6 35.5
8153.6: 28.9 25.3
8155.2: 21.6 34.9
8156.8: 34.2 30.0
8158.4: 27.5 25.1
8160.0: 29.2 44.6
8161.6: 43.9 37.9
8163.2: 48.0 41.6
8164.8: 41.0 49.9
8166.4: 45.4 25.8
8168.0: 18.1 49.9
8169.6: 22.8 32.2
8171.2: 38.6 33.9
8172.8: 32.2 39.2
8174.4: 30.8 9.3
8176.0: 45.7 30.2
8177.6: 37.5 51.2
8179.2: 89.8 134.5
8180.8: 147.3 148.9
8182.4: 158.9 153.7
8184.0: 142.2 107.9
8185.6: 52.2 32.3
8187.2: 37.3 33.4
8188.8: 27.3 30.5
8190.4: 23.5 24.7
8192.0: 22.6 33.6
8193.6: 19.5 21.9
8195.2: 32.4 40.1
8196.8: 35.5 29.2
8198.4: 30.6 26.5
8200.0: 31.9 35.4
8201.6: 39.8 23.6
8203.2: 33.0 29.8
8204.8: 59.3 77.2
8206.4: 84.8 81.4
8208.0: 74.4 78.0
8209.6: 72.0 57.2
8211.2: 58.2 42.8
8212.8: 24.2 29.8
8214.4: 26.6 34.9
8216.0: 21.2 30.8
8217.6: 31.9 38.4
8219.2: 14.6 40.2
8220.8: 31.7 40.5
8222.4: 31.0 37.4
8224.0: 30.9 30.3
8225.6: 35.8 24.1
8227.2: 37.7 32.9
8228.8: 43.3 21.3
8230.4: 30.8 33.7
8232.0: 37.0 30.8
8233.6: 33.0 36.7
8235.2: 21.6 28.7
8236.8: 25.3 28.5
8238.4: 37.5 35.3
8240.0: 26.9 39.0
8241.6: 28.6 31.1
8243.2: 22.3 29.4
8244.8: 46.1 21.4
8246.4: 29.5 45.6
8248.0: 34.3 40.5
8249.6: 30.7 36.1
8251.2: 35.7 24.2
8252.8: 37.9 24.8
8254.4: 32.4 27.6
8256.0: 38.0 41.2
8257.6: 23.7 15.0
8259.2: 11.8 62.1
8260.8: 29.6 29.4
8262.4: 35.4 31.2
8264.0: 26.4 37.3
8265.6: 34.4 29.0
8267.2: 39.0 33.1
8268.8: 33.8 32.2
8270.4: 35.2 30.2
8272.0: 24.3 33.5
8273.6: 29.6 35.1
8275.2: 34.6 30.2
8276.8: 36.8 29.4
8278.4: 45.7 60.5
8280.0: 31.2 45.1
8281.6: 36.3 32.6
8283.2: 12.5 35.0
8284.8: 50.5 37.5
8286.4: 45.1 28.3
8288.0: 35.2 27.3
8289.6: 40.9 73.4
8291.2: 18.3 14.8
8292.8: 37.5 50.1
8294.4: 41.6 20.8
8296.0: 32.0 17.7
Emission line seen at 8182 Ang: H-alpha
